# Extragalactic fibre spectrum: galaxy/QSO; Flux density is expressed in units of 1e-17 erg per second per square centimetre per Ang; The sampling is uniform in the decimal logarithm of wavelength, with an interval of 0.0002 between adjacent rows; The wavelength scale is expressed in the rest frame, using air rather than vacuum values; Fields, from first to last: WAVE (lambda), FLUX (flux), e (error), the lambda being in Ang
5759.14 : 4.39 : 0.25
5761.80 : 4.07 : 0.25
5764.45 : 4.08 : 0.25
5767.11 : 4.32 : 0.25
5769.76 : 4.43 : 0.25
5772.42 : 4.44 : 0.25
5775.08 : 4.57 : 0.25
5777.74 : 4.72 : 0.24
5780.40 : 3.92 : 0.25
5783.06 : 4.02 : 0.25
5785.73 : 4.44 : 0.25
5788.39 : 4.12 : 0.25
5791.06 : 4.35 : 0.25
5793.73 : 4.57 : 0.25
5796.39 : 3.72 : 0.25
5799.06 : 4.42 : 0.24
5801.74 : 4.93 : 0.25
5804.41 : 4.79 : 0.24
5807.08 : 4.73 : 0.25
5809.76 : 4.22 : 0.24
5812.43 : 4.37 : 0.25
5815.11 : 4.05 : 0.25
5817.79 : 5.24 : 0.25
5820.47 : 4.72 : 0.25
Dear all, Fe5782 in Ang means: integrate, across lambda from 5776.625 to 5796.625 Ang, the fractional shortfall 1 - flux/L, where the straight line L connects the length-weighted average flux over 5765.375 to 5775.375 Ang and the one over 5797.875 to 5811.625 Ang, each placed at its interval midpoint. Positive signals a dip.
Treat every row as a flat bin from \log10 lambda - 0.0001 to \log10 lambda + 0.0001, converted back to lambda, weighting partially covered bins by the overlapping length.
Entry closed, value 1.1 Ang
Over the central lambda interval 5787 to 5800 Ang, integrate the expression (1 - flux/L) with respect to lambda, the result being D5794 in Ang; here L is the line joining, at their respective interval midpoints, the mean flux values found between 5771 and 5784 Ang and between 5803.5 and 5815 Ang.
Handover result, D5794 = 0.5 Ang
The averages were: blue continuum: 4.34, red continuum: 4.47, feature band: 4.23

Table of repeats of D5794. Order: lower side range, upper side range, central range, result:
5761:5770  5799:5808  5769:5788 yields 0.2 Ang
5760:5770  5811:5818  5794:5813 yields -0.3 Ang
